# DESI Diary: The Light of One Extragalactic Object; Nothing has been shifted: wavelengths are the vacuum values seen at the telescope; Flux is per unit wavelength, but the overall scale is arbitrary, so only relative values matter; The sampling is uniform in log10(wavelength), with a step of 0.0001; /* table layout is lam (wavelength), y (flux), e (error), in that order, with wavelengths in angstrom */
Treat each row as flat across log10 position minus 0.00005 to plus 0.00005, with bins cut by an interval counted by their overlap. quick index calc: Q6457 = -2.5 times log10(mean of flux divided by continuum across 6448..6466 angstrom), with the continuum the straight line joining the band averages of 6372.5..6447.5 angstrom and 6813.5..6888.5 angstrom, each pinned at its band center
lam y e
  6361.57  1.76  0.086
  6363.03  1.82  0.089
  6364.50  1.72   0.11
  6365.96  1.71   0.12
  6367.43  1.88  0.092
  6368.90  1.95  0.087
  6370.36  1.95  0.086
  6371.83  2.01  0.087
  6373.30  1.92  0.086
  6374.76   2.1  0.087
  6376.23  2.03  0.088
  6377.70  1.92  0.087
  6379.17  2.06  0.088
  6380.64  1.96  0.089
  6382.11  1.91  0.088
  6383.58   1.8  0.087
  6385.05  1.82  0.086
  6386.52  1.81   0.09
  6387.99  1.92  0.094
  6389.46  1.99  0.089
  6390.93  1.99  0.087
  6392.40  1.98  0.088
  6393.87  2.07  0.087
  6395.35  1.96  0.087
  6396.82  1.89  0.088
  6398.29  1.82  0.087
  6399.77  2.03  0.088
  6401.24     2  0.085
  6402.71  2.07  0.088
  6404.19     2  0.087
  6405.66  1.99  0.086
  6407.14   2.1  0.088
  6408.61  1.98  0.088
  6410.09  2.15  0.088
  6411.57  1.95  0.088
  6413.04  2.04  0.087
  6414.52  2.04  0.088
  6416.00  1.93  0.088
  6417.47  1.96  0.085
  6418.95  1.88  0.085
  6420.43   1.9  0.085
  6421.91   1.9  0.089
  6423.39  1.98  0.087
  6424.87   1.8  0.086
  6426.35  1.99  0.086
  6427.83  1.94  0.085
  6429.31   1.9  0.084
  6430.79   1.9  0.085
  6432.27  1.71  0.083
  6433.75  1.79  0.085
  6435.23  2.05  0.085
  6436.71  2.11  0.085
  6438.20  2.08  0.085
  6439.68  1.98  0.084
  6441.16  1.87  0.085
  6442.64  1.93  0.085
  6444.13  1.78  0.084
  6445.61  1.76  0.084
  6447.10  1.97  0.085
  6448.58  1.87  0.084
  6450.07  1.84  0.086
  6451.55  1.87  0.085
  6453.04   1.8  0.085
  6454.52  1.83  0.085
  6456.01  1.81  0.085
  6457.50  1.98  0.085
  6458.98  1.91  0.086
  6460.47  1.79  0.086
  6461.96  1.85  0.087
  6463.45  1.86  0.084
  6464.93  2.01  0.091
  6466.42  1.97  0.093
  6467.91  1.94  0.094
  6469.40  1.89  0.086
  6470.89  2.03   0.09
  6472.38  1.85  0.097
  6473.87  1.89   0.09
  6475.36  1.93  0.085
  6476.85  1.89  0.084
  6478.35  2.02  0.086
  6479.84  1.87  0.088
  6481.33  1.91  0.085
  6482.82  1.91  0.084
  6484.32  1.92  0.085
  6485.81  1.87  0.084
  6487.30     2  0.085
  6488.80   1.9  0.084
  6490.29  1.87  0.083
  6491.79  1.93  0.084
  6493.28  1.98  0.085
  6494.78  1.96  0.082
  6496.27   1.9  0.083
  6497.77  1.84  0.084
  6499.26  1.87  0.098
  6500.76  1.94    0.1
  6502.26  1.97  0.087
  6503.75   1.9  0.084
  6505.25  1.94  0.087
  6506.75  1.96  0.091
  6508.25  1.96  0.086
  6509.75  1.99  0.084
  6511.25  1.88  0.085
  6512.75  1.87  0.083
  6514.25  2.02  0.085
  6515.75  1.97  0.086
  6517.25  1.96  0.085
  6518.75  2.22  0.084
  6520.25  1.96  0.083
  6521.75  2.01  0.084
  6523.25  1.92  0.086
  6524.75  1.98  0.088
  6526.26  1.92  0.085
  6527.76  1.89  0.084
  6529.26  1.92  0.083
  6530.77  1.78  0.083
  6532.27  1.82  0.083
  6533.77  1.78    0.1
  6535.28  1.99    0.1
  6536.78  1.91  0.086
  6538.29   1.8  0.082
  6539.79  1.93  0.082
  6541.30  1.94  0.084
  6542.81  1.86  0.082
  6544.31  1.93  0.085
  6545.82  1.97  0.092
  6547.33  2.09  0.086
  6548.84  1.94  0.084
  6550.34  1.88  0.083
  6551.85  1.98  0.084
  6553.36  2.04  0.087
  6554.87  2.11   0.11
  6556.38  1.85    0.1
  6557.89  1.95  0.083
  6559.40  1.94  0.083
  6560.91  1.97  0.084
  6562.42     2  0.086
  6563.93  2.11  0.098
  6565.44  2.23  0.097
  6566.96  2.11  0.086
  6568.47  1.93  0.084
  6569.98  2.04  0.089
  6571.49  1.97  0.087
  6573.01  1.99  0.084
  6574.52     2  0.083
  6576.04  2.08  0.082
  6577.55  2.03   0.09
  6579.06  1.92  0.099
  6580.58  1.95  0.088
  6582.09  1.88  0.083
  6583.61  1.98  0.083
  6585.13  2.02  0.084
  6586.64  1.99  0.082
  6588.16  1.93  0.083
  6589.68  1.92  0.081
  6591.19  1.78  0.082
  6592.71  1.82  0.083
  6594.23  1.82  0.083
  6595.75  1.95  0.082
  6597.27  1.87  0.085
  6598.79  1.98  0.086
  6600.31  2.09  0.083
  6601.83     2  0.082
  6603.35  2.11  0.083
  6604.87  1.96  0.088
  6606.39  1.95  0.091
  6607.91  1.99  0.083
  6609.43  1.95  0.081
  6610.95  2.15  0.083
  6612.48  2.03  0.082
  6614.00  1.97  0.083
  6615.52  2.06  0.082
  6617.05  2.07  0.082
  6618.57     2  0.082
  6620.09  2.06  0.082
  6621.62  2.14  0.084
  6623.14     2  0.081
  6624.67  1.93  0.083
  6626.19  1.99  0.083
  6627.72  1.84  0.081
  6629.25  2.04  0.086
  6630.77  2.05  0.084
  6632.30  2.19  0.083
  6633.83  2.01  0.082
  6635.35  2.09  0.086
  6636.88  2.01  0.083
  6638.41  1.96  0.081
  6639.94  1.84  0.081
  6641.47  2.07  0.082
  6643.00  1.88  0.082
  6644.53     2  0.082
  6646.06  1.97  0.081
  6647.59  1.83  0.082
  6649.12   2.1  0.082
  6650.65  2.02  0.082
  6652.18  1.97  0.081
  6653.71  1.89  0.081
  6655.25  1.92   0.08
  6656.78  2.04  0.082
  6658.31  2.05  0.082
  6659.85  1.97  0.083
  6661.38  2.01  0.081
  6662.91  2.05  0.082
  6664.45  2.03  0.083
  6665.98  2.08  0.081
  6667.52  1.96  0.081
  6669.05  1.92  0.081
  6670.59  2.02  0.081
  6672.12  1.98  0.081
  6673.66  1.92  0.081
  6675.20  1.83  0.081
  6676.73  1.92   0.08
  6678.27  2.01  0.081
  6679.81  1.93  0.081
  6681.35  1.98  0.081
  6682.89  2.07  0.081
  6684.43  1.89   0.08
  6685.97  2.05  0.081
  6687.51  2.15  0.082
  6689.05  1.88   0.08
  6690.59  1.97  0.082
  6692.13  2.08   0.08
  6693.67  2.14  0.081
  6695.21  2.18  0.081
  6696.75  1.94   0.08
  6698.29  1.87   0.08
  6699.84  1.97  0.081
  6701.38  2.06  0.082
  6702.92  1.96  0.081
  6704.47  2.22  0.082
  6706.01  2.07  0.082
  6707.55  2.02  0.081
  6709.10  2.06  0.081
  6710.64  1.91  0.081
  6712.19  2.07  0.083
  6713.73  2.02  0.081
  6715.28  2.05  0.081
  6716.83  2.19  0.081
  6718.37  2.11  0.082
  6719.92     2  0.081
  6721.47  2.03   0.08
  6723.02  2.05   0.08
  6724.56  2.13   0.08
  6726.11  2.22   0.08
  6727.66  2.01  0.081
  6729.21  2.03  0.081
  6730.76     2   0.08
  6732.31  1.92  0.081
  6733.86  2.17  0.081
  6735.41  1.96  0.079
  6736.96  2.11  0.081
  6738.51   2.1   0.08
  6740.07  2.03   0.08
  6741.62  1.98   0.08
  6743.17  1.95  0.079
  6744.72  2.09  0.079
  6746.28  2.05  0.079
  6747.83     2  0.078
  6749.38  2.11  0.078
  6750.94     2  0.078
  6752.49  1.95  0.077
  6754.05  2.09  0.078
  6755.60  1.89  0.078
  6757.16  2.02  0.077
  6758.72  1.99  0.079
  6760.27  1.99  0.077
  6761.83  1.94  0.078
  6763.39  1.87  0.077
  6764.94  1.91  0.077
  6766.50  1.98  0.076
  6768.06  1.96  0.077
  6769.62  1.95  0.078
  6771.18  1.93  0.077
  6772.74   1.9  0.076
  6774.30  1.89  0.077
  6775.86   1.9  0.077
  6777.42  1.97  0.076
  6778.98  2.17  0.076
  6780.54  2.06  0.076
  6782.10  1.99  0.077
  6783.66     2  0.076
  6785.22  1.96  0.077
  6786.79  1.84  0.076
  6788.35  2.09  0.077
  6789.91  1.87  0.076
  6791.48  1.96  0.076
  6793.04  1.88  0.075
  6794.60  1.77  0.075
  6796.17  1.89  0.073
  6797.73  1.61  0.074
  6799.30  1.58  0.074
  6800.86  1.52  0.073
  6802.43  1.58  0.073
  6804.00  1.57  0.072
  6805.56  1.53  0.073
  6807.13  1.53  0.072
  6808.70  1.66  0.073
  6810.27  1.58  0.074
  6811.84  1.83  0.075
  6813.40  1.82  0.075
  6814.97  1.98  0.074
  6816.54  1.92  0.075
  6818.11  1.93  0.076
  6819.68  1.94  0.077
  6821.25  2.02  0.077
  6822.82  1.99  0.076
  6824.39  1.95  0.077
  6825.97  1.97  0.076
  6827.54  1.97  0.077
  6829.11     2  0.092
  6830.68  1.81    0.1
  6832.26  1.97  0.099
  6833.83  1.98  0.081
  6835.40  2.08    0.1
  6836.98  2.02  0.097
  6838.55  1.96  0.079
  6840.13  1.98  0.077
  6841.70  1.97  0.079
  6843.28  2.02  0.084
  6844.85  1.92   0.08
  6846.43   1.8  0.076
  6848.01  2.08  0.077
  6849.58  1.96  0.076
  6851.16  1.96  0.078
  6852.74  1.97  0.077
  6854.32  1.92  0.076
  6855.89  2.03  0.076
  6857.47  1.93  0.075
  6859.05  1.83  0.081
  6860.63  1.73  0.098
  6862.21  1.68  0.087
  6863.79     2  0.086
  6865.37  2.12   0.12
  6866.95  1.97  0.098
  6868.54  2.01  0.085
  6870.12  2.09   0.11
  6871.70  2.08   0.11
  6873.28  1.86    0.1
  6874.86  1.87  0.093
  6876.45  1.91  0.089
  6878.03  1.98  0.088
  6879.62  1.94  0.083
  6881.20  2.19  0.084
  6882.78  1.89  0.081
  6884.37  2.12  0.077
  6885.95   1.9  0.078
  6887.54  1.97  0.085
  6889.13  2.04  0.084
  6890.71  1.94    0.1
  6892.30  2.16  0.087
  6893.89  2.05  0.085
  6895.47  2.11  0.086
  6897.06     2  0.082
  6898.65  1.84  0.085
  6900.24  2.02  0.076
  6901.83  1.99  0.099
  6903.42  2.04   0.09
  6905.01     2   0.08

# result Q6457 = 0.05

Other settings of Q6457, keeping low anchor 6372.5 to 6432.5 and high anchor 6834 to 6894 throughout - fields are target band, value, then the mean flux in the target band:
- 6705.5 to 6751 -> -0.04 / 2.05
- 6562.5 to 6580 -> -0.04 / 2.03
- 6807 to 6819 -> 0.10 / 1.8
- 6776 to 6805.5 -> 0.07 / 1.84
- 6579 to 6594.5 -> 0.03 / 1.91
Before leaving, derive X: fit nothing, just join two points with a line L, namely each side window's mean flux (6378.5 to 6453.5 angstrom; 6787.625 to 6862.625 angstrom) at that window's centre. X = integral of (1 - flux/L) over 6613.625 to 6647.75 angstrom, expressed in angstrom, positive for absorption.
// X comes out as -1.8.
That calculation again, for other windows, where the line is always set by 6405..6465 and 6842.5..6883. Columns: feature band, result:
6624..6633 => -0.33 angstrom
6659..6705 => -1.45 angstrom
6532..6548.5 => 0.12 angstrom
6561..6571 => -0.68 angstrom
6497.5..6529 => -0.42 angstrom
